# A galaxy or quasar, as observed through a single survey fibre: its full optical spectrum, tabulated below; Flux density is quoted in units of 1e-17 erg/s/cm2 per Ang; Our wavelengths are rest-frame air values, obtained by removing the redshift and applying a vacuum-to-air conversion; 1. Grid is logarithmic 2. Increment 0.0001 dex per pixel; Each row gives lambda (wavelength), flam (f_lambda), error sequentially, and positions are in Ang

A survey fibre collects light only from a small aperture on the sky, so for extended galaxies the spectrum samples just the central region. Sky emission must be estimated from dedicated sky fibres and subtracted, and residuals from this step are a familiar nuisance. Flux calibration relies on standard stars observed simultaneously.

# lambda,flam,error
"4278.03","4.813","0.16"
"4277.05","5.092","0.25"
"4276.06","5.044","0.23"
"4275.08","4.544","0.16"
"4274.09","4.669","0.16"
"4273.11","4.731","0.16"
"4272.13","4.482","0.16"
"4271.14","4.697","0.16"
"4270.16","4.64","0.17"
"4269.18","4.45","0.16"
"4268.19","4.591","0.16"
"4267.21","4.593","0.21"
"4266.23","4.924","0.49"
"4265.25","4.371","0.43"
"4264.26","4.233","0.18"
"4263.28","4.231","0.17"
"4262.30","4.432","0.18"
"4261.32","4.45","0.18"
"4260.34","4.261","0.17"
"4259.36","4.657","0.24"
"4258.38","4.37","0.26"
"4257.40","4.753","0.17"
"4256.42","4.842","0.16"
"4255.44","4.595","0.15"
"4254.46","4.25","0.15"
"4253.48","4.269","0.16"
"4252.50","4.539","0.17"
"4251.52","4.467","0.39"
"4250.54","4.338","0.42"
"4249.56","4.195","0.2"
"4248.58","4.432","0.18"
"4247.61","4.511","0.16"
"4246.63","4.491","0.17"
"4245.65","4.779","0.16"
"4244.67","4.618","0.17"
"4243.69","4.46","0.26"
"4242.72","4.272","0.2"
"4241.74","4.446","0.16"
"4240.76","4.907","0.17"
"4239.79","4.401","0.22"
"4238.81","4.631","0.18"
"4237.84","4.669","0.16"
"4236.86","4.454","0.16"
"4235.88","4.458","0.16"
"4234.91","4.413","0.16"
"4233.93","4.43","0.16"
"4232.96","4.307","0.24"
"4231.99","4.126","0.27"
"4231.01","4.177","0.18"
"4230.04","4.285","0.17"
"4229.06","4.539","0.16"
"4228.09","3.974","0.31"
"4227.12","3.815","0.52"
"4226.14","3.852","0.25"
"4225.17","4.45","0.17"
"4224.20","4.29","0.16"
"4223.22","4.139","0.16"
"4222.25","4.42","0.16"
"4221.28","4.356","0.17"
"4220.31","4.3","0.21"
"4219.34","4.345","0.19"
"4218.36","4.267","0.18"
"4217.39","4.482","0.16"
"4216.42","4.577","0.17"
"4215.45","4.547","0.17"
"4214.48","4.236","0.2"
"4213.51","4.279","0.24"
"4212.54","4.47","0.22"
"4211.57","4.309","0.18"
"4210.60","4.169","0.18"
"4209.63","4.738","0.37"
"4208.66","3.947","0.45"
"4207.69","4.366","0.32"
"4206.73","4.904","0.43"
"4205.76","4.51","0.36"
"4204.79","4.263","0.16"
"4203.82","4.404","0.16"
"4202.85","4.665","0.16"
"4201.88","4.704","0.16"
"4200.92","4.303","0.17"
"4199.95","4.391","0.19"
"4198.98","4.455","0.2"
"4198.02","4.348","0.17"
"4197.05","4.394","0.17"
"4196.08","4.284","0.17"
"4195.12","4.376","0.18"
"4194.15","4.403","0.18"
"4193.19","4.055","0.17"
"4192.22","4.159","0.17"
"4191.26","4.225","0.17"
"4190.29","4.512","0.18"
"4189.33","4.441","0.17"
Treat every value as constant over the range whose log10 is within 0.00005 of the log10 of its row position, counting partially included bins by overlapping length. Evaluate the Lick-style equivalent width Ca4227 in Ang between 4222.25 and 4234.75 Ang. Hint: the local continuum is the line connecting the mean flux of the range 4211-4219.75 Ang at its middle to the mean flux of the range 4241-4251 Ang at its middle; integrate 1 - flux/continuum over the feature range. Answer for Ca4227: 0.6 Ang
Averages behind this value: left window 4.39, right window 4.46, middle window 4.21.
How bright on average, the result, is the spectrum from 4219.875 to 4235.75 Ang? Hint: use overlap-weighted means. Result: 4.25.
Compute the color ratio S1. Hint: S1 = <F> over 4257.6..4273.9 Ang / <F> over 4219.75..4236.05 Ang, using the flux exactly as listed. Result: 1.06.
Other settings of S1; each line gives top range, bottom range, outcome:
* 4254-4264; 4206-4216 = 1.02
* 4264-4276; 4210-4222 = 1.05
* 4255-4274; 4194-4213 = 1.03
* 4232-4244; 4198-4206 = 1.01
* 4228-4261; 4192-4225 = 1.02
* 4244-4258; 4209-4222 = 1.03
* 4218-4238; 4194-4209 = 0.97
